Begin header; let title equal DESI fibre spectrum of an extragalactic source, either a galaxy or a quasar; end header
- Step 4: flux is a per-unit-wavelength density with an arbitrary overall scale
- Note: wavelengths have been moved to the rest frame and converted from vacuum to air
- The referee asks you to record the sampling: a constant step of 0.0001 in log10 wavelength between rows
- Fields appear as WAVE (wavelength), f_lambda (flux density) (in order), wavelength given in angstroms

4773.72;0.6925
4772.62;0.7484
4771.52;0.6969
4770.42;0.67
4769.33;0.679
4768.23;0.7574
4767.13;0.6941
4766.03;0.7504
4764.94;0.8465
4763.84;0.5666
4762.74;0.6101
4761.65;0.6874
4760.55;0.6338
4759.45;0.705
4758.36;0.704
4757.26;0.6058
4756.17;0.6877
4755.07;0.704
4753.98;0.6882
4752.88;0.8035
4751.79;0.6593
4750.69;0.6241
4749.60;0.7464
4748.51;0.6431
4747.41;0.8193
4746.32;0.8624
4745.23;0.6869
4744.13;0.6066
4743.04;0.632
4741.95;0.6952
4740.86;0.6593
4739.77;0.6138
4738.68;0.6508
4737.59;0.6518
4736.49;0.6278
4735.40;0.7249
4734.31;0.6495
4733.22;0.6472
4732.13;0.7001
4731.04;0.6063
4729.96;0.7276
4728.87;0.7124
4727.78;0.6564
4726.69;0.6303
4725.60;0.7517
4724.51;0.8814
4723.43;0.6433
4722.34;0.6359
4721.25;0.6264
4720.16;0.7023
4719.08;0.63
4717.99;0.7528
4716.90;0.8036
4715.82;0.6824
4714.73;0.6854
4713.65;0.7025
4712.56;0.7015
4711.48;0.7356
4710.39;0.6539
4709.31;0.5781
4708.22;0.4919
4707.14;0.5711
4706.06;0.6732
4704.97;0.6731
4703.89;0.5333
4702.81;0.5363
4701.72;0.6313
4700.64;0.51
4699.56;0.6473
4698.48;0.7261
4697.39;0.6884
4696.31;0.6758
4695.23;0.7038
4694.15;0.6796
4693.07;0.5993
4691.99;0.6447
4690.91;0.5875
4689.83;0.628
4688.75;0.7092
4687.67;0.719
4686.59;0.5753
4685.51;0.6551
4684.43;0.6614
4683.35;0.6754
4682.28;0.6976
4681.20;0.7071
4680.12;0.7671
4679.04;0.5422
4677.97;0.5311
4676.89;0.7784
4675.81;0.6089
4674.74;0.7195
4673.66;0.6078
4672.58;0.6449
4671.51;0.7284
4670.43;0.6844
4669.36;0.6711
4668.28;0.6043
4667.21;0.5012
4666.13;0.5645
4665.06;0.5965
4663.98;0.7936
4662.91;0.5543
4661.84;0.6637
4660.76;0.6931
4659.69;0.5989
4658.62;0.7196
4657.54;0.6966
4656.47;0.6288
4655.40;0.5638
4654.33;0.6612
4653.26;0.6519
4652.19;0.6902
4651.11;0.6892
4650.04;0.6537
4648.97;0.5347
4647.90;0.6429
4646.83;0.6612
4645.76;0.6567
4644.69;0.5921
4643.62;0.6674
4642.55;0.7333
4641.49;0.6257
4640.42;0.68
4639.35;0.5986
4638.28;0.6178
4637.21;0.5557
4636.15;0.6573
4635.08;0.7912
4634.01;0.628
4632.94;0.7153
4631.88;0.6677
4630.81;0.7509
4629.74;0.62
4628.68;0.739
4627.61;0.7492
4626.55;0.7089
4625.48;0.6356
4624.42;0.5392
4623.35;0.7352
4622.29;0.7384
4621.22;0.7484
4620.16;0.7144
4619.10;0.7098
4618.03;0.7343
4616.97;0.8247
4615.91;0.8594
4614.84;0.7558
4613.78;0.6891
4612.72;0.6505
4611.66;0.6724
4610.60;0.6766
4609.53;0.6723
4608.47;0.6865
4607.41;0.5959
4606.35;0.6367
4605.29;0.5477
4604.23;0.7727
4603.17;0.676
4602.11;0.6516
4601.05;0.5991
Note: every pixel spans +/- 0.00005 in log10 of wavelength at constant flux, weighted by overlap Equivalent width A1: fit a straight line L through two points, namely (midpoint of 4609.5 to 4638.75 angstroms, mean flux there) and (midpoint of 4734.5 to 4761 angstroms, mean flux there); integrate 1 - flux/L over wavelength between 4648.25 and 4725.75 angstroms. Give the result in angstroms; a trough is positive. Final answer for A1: 4.2 angstroms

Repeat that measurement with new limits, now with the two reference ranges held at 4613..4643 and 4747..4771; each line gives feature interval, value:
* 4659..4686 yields 1.8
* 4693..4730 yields 1.7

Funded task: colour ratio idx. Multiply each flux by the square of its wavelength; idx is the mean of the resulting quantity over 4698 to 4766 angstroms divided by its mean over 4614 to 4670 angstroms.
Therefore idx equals 1.04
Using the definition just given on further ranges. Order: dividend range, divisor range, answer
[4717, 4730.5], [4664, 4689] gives 1.09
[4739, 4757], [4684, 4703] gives 1.10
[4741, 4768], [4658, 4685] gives 1.10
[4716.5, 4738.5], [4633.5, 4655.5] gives 1.10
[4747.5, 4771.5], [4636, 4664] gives 1.12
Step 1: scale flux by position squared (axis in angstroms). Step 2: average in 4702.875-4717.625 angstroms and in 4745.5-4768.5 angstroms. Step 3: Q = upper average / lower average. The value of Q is 1.10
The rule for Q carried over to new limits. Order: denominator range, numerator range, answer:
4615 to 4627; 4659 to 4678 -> 0.91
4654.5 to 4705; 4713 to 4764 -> 1.09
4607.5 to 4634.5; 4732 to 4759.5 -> 1.03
